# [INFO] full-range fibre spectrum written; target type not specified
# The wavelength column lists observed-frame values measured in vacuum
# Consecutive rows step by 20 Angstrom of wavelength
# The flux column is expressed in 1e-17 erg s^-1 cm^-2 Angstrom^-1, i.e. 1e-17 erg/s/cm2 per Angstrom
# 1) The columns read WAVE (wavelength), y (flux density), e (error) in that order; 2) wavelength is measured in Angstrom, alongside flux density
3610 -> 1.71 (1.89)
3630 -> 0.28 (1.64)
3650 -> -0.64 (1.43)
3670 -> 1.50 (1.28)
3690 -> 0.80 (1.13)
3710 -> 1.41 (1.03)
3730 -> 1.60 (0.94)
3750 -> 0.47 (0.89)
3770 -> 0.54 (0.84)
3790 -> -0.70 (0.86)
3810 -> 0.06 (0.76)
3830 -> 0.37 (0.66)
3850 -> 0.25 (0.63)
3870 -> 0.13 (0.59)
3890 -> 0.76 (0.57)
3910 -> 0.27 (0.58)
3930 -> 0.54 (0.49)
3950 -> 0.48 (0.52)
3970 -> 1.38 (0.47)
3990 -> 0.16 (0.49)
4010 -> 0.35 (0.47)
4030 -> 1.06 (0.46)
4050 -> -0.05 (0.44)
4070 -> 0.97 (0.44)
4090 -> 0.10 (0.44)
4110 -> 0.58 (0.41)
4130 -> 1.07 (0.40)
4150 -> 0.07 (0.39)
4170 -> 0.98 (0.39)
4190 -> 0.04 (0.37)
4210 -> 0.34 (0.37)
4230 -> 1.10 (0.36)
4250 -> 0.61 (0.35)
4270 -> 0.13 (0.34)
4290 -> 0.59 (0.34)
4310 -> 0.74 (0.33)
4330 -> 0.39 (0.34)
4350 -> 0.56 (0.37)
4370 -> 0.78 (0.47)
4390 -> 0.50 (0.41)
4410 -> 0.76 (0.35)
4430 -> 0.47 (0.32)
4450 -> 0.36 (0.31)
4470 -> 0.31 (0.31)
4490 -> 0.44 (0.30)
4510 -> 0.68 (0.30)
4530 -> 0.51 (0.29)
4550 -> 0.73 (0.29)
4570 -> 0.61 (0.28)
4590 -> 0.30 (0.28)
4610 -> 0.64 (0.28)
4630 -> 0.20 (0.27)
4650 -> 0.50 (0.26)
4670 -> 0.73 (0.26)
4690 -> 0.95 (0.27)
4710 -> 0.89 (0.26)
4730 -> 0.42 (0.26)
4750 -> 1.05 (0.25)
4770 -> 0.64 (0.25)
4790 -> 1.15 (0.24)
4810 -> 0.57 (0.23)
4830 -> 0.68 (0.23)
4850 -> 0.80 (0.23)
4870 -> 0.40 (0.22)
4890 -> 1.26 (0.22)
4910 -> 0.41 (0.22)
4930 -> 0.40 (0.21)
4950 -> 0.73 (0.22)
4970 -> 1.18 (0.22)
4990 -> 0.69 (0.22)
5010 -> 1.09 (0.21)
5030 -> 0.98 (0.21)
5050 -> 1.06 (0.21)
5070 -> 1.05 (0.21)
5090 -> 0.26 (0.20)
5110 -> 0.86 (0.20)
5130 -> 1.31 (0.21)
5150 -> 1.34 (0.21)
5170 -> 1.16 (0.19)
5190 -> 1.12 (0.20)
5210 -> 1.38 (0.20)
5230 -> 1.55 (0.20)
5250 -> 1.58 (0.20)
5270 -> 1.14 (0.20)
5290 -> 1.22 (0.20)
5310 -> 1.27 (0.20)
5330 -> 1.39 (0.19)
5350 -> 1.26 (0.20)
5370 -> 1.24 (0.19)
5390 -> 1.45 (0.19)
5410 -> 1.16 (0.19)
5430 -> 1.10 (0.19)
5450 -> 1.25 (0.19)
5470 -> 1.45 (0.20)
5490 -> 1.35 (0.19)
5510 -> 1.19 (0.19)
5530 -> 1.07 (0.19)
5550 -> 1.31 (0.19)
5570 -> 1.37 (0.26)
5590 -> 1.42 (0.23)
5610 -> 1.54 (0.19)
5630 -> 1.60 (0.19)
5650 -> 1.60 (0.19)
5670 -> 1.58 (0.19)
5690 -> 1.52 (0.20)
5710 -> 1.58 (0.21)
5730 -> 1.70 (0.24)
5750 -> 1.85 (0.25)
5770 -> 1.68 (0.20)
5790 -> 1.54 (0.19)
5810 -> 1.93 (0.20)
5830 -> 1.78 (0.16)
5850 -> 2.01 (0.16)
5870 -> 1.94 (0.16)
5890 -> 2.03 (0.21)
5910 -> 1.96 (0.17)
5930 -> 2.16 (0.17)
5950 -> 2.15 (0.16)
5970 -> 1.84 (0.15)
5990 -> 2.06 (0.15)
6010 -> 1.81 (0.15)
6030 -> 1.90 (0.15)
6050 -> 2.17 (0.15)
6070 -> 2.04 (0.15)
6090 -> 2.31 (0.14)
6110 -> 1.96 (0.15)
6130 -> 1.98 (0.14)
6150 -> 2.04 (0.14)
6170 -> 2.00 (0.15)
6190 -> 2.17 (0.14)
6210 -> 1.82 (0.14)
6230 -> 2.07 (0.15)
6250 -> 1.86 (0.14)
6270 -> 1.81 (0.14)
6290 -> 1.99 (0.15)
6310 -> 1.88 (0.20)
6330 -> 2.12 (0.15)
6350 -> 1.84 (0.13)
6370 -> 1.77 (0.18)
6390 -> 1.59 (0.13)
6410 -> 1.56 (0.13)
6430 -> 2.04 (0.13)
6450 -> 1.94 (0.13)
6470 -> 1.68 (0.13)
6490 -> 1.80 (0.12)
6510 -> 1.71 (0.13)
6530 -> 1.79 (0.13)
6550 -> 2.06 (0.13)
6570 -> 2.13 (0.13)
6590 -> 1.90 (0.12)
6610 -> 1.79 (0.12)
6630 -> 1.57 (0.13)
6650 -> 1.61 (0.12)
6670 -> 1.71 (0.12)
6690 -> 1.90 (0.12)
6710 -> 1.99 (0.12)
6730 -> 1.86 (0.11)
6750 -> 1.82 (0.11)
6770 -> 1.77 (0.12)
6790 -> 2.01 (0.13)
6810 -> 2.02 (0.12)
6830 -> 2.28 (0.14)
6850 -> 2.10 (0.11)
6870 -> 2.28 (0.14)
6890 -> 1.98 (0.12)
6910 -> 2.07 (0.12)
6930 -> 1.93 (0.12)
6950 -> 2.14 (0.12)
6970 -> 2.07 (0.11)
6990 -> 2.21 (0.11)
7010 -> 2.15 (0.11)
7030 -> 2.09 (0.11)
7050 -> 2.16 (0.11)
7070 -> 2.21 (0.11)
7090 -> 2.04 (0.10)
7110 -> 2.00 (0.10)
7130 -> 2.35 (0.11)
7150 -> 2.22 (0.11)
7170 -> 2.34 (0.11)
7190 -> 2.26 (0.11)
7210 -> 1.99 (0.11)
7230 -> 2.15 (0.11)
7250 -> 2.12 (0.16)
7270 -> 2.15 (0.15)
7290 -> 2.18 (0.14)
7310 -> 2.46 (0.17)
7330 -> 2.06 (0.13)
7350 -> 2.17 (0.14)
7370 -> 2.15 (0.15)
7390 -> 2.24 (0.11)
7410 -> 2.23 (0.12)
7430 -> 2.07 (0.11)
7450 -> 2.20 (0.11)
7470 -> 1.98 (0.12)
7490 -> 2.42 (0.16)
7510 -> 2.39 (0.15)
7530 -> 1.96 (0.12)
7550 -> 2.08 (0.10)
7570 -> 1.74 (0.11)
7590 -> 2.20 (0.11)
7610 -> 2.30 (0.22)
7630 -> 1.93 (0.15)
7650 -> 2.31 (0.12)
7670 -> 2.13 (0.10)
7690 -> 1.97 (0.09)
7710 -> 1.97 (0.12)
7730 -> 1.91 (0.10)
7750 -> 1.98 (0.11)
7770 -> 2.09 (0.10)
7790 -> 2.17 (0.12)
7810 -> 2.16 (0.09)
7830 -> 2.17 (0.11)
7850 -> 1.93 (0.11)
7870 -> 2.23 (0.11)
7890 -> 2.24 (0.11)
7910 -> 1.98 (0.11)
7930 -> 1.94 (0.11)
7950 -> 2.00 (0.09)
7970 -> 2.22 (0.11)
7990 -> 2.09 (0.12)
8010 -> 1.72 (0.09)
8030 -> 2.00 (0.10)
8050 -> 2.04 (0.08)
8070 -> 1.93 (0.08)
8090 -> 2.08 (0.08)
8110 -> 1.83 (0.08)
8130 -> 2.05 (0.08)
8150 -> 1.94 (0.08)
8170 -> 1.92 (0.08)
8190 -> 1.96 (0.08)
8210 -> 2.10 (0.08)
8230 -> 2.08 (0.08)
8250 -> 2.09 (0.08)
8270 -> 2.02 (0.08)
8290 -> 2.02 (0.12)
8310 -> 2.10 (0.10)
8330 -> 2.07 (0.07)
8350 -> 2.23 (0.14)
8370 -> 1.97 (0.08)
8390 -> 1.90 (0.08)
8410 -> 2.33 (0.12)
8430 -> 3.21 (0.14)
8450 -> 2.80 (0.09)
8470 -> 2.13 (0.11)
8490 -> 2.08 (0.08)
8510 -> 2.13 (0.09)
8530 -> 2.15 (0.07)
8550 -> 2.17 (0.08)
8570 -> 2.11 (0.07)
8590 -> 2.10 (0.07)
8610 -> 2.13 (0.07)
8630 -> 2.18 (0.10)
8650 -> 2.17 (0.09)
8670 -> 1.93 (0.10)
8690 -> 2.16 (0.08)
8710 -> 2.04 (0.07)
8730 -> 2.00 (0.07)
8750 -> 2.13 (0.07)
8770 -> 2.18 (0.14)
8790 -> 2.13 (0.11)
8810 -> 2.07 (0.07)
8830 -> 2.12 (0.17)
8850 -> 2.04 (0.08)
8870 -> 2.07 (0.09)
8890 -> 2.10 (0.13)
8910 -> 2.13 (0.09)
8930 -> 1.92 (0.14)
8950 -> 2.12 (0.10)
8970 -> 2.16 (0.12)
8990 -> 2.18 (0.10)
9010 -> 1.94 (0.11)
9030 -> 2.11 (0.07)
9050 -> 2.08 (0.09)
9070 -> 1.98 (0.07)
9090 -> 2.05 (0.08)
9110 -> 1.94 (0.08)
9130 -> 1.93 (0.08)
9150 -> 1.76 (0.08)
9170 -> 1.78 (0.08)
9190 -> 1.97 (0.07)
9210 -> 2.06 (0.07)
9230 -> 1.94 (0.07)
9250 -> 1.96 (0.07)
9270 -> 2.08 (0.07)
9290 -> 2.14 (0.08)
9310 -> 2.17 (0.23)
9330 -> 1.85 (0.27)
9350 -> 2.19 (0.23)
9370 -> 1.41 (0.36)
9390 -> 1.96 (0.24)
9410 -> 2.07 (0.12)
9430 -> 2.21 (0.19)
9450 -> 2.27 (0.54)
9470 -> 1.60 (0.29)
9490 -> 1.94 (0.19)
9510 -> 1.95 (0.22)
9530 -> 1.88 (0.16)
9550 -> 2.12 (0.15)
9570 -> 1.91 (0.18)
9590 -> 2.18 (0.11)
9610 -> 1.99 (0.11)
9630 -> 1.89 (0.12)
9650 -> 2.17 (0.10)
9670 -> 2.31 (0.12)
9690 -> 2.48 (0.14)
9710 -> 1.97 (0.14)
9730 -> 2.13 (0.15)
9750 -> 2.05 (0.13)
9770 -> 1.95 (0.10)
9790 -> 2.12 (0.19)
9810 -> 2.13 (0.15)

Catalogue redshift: 0.284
